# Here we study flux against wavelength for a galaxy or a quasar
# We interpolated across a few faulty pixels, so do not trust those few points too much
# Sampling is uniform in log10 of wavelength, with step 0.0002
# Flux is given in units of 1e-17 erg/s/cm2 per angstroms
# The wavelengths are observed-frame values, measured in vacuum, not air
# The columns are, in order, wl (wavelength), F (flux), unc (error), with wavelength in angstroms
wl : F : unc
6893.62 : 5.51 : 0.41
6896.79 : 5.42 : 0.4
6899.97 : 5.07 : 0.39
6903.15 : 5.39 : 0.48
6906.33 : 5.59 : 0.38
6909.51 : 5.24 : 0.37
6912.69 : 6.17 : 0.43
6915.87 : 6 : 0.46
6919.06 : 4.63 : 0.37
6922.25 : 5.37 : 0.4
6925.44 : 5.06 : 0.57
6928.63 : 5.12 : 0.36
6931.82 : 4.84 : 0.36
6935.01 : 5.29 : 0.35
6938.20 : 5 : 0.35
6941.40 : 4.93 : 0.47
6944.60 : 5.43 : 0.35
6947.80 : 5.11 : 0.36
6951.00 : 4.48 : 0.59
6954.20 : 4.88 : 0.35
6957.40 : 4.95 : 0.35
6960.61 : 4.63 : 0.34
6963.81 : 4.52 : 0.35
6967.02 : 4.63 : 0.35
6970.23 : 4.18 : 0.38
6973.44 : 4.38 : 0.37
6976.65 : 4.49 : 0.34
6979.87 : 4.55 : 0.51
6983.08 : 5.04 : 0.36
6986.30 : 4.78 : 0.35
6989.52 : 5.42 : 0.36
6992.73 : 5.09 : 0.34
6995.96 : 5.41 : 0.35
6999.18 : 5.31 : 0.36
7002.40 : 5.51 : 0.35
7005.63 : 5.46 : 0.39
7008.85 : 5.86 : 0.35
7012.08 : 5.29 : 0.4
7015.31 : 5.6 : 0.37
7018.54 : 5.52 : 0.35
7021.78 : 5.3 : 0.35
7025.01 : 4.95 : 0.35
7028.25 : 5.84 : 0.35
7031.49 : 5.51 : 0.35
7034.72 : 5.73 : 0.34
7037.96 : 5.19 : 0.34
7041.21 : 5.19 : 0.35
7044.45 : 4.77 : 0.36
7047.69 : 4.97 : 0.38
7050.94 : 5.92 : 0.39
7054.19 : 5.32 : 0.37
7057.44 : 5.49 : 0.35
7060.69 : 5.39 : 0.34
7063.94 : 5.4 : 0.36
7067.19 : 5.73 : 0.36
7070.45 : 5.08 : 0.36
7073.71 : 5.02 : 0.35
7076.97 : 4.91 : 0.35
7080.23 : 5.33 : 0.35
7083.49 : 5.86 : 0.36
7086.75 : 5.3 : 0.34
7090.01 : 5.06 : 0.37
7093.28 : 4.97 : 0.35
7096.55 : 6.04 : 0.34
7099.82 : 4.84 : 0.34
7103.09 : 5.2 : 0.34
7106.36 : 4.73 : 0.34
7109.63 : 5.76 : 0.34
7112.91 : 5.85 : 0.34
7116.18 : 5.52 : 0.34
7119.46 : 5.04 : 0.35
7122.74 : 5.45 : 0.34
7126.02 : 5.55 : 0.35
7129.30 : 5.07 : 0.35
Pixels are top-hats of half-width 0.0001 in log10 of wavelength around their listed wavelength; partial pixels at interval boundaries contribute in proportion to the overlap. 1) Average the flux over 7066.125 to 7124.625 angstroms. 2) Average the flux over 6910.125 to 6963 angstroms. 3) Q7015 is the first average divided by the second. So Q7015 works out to 1.0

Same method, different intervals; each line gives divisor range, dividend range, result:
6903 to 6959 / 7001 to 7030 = 1.06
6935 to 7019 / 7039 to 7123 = 1.06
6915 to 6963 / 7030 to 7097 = 1.06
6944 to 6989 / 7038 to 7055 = 1.11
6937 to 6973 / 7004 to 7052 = 1.13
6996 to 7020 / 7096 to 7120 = 0.97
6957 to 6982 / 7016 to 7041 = 1.20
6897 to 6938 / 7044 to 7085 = 1.01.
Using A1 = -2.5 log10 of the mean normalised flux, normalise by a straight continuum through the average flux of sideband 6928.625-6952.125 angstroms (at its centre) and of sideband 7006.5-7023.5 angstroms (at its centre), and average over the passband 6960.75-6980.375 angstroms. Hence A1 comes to 0.170 mag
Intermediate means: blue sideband 5.03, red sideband 5.51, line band 4.47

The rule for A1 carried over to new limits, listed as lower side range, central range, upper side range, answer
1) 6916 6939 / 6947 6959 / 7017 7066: 0.07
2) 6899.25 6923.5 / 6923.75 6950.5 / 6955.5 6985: 0.00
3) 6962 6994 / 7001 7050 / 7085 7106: -0.10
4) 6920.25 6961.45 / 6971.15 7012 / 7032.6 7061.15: 0.01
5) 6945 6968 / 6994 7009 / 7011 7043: -0.06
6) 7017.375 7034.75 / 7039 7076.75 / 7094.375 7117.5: 0.03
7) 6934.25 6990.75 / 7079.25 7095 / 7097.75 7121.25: -0.02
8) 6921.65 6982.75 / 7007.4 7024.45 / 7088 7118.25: -0.09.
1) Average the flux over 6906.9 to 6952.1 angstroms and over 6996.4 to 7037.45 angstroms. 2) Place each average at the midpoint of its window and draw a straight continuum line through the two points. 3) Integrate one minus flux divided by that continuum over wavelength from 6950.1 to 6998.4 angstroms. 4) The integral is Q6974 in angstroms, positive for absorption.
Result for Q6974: 5.2 angstroms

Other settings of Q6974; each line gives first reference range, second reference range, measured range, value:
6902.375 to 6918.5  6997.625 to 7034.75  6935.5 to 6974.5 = 5.5 angstroms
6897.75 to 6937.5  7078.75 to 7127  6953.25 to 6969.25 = 1.9 angstroms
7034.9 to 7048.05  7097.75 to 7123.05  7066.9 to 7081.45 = 0.1 angstroms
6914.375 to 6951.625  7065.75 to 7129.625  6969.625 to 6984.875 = 1.8 angstroms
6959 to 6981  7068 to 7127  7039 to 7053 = -0.7 angstroms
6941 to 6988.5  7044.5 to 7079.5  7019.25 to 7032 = -0.8 angstroms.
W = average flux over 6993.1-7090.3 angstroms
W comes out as 5.37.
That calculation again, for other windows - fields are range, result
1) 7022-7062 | 5.35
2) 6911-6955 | 5.17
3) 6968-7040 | 5.2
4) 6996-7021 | 5.49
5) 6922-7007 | 4.95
